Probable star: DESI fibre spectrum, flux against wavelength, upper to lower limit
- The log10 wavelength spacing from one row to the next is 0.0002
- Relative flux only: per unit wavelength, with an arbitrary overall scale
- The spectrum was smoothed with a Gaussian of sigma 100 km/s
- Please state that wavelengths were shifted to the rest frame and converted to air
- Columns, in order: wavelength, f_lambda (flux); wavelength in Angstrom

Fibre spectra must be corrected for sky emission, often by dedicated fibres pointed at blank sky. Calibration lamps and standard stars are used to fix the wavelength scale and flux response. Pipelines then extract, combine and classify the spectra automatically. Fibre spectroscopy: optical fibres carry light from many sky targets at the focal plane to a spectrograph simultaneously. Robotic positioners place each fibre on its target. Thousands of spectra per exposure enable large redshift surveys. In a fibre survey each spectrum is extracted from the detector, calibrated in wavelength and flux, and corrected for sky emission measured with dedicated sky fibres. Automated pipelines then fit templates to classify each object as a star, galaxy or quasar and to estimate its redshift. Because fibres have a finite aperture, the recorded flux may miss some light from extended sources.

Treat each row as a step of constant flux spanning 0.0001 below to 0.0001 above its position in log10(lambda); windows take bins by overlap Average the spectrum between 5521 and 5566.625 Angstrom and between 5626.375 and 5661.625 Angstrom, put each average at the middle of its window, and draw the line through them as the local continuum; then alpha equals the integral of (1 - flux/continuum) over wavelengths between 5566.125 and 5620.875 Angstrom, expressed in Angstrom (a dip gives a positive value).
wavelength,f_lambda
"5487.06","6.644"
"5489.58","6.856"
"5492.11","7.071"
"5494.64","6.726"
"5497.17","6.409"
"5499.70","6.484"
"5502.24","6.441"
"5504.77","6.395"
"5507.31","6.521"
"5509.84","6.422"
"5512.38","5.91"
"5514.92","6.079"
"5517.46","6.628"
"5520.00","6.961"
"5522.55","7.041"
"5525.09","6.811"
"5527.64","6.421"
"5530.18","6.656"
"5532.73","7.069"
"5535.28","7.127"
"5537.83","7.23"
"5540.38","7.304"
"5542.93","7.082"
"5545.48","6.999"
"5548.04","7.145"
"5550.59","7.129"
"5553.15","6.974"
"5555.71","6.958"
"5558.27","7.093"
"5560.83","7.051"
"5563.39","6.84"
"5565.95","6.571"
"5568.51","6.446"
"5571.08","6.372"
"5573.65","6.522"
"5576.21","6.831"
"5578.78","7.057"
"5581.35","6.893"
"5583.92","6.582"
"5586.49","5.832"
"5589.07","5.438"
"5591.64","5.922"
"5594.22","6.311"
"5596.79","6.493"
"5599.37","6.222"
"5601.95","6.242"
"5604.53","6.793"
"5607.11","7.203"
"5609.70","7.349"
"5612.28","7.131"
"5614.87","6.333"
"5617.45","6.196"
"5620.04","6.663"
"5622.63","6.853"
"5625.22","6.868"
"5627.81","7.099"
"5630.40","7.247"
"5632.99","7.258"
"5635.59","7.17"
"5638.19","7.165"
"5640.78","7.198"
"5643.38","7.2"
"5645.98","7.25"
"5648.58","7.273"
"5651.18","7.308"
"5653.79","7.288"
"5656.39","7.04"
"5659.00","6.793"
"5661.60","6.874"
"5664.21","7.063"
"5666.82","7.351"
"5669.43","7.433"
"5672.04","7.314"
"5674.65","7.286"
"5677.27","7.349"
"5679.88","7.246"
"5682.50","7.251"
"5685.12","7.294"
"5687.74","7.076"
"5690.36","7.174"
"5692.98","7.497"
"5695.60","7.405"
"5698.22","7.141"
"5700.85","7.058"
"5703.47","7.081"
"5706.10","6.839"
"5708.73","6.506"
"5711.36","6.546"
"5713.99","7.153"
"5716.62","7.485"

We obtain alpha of 4.3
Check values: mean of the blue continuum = 6.98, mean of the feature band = 6.52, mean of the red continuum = 7.16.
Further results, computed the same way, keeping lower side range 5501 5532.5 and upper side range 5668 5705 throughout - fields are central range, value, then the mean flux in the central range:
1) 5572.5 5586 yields 0.2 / 6.73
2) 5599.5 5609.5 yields 0.2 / 6.75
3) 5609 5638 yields 0.3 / 6.92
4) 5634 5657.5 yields -0.4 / 7.21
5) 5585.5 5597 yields 1.5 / 5.96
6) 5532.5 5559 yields -1.7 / 7.1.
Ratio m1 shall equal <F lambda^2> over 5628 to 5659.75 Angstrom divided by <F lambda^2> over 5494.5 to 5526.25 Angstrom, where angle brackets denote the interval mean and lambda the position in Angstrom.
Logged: 1.2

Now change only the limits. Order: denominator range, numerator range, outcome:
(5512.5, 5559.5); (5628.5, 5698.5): 1.09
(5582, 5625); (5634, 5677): 1.13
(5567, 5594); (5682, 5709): 1.16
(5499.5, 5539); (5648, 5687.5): 1.14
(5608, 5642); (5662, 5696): 1.06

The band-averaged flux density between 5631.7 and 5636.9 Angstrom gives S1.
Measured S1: 7.2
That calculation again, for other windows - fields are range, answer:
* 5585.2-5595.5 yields 5.87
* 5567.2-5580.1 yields 6.65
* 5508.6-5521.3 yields 6.4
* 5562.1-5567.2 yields 6.71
